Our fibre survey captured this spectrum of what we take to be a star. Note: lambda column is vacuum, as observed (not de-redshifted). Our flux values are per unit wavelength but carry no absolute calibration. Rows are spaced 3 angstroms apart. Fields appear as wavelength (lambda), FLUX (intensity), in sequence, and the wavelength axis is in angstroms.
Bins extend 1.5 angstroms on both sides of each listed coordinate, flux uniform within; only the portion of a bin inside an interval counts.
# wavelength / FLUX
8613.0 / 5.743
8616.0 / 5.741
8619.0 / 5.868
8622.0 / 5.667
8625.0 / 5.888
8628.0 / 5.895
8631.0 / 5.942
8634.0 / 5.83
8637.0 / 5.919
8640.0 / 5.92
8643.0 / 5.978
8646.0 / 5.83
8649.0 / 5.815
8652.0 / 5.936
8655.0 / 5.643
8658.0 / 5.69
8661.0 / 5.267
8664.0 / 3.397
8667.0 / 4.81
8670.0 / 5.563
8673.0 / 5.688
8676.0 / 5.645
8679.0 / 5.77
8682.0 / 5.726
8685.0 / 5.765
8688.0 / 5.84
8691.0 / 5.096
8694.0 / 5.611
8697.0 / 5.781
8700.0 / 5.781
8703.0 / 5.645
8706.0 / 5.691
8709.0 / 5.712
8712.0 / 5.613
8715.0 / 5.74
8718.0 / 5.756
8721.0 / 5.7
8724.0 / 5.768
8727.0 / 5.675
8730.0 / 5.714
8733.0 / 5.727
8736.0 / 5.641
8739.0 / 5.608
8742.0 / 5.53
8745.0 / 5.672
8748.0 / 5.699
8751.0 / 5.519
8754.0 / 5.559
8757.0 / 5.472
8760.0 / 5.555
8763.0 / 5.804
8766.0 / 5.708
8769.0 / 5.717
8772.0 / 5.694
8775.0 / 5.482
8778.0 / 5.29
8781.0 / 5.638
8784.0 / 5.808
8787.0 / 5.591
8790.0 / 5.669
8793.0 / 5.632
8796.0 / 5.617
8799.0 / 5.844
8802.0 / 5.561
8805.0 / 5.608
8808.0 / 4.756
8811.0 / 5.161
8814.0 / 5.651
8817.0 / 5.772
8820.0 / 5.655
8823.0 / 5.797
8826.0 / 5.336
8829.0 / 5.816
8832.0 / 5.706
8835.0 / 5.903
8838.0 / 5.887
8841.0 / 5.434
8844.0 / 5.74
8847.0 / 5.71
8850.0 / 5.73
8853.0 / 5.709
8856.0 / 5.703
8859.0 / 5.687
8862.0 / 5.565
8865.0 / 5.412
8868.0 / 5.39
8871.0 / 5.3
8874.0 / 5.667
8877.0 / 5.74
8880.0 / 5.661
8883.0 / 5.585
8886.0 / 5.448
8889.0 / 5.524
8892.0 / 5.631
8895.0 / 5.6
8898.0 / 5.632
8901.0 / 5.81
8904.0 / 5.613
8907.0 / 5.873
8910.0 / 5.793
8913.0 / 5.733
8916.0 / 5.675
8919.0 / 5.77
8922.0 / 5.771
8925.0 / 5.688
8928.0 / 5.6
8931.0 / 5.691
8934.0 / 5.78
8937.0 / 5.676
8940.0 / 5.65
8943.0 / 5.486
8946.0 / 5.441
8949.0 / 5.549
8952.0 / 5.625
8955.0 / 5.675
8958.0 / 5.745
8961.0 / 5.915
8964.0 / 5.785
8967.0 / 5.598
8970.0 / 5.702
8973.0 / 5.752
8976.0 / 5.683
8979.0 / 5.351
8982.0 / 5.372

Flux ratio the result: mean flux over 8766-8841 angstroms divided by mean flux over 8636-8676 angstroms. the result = 1.02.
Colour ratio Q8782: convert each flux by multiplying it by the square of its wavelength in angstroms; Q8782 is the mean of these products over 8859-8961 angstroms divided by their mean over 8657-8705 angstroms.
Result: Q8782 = 1.1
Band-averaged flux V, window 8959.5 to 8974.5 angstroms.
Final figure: 5.75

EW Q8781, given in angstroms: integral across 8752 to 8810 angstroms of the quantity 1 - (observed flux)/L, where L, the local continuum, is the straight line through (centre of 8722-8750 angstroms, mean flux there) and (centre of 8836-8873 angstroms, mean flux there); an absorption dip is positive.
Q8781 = 0.7 angstroms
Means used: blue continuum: 5.67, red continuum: 5.61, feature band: 5.58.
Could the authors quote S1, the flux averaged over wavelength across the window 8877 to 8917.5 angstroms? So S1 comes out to 5.66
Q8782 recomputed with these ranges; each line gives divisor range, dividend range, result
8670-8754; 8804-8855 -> 1.02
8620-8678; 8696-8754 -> 1.03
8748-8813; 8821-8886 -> 1.03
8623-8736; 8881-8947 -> 1.06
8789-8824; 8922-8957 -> 1.04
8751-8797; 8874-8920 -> 1.04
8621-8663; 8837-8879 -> 1.02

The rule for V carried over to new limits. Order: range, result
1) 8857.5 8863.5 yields 5.63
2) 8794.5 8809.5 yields 5.48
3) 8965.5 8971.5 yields 5.65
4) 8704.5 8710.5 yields 5.7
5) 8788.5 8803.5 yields 5.66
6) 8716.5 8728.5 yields 5.72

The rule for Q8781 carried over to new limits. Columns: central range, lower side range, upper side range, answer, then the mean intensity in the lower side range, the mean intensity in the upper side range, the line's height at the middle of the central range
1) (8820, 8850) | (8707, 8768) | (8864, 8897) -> -0.6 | 5.66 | 5.54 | 5.58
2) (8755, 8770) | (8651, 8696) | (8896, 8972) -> -0.3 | 5.43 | 5.69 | 5.52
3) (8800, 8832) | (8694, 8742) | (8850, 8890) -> 0.5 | 5.7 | 5.58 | 5.62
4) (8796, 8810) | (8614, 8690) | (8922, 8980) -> 0.5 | 5.64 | 5.66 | 5.65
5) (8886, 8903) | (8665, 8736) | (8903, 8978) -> 0.2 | 5.63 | 5.69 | 5.68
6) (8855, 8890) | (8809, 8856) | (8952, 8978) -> 0.7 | 5.66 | 5.72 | 5.68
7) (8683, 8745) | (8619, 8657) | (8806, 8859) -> 1.0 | 5.85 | 5.62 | 5.76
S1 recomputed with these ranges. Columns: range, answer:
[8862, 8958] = 5.63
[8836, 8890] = 5.61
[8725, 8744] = 5.65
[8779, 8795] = 5.65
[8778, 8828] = 5.56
